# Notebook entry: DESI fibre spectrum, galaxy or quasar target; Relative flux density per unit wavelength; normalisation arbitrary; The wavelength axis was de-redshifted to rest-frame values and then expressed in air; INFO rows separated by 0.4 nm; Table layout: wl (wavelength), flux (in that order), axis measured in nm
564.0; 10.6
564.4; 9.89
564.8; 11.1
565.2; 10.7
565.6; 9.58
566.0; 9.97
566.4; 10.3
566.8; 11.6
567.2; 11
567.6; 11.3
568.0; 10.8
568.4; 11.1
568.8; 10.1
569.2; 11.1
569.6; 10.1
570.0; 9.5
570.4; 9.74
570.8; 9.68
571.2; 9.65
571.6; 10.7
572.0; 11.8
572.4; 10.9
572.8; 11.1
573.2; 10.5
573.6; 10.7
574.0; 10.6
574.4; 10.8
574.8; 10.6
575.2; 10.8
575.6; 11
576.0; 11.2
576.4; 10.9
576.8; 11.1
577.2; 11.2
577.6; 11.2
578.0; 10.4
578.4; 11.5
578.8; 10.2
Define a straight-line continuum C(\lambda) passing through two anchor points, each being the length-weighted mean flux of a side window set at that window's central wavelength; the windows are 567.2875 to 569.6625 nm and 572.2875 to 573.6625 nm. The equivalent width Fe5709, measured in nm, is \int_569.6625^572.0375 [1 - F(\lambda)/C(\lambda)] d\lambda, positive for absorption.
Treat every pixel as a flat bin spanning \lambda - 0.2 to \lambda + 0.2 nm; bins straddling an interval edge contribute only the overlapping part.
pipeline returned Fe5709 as 0.16 nm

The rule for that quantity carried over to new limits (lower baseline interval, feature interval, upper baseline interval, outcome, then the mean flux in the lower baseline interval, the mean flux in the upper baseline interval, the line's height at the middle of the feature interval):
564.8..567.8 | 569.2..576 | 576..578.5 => 0.21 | 10.7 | 11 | 10.9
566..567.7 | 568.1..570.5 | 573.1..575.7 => 0.12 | 10.9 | 10.7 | 10.8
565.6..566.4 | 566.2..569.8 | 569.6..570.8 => -0.36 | 9.96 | 9.71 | 9.84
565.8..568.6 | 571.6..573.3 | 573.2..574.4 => -0.06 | 10.9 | 10.7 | 10.7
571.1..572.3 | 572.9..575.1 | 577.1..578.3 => 0.04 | 10.8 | 11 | 10.9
